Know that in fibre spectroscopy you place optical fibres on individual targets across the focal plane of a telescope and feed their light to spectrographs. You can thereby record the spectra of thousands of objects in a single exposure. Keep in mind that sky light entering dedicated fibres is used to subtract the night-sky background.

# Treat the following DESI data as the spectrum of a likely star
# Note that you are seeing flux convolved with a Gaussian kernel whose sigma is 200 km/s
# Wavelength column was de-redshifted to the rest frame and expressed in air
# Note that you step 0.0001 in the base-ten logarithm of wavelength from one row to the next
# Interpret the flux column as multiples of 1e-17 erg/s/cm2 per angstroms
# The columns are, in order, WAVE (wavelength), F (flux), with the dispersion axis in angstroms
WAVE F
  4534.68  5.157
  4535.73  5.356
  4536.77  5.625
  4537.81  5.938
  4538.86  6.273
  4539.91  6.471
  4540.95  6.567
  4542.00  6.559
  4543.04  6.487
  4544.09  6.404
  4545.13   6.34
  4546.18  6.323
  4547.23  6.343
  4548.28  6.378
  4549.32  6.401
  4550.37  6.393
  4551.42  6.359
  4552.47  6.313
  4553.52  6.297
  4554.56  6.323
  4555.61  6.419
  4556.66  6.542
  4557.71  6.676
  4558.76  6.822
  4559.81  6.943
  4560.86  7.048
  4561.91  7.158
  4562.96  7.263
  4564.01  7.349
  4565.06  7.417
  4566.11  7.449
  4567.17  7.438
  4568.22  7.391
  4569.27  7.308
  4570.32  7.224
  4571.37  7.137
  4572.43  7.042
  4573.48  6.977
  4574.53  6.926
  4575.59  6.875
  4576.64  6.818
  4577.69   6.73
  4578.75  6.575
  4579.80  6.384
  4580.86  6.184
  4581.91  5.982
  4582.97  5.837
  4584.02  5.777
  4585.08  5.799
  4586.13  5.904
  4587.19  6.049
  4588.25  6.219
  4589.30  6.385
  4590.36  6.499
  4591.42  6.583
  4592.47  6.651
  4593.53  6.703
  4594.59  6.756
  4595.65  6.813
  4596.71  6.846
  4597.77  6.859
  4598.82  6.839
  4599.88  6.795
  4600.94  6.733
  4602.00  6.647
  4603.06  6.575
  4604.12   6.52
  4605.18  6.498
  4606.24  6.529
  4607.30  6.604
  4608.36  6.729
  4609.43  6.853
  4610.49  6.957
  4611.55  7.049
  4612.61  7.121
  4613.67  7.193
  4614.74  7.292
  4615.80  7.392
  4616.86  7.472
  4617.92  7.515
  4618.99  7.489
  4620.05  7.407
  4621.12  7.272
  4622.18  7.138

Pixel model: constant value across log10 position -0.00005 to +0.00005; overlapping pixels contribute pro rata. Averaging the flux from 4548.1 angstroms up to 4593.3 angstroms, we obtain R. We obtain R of 6.66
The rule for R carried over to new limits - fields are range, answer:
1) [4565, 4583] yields 6.88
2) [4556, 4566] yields 7.04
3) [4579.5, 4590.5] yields 6.07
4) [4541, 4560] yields 6.46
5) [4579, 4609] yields 6.46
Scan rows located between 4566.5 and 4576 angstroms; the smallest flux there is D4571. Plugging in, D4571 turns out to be 6.875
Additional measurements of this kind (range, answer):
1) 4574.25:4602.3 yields 5.777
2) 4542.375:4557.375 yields 6.297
